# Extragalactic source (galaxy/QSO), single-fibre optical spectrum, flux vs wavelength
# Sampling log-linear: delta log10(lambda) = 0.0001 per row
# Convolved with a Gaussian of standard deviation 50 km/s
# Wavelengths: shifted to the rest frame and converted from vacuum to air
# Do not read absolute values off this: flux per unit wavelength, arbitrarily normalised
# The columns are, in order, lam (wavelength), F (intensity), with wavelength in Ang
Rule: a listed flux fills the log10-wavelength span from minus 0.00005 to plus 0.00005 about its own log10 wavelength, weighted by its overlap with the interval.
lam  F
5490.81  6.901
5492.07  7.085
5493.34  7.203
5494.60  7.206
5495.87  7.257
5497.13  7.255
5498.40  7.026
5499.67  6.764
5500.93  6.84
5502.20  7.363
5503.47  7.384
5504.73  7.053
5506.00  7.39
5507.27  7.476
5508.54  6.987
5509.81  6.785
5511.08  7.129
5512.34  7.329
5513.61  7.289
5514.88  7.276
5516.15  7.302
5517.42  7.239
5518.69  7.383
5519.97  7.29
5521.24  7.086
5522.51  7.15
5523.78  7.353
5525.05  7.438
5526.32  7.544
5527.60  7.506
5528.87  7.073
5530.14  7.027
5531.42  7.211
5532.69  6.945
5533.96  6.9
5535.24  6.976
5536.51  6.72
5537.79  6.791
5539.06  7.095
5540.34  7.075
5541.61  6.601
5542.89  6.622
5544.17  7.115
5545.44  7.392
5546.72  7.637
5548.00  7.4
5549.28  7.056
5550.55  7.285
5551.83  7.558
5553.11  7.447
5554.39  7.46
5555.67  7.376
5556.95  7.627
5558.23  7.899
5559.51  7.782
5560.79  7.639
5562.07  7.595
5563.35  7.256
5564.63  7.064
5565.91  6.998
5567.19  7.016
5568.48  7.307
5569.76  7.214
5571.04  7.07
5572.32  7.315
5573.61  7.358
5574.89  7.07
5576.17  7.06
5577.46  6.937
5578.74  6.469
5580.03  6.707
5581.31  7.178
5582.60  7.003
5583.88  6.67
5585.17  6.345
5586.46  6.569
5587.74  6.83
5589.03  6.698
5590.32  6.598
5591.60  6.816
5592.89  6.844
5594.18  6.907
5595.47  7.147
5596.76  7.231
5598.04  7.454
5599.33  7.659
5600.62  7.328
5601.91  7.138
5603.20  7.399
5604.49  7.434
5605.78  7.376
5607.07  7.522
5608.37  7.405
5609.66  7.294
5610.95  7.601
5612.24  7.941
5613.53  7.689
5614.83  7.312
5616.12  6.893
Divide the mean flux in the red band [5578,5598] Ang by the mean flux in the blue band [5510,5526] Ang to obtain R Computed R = 0.9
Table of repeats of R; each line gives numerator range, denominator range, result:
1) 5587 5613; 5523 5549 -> 1.02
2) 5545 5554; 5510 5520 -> 1.02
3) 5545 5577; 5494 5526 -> 1.02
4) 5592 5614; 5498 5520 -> 1.03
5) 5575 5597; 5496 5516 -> 0.95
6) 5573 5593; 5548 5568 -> 0.92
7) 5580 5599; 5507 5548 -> 0.96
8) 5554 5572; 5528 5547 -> 1.05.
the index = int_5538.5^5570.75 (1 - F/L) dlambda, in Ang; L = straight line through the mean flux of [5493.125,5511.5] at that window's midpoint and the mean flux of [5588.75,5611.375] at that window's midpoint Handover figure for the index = -0.5 Ang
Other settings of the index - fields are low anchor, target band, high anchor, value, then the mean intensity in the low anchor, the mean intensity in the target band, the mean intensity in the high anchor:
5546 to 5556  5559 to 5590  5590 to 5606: 1.1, 7.4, 7.04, 7.19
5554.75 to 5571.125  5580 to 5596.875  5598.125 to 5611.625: 1.3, 7.38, 6.82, 7.42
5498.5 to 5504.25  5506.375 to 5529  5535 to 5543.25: -0.9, 7.09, 7.26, 6.84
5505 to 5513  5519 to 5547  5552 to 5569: 0.7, 7.18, 7.11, 7.42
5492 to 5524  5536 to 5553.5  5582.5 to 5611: 0.0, 7.19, 7.13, 7.09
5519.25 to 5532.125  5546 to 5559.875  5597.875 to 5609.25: -0.3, 7.26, 7.49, 7.4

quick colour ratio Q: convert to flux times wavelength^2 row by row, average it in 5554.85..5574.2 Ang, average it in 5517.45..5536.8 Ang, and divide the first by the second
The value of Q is 1.04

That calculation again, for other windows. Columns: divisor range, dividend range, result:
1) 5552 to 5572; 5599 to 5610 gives 1.02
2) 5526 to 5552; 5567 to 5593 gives 0.99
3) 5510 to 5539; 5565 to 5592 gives 0.98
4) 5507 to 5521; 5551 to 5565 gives 1.06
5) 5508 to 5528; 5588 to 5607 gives 1.01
